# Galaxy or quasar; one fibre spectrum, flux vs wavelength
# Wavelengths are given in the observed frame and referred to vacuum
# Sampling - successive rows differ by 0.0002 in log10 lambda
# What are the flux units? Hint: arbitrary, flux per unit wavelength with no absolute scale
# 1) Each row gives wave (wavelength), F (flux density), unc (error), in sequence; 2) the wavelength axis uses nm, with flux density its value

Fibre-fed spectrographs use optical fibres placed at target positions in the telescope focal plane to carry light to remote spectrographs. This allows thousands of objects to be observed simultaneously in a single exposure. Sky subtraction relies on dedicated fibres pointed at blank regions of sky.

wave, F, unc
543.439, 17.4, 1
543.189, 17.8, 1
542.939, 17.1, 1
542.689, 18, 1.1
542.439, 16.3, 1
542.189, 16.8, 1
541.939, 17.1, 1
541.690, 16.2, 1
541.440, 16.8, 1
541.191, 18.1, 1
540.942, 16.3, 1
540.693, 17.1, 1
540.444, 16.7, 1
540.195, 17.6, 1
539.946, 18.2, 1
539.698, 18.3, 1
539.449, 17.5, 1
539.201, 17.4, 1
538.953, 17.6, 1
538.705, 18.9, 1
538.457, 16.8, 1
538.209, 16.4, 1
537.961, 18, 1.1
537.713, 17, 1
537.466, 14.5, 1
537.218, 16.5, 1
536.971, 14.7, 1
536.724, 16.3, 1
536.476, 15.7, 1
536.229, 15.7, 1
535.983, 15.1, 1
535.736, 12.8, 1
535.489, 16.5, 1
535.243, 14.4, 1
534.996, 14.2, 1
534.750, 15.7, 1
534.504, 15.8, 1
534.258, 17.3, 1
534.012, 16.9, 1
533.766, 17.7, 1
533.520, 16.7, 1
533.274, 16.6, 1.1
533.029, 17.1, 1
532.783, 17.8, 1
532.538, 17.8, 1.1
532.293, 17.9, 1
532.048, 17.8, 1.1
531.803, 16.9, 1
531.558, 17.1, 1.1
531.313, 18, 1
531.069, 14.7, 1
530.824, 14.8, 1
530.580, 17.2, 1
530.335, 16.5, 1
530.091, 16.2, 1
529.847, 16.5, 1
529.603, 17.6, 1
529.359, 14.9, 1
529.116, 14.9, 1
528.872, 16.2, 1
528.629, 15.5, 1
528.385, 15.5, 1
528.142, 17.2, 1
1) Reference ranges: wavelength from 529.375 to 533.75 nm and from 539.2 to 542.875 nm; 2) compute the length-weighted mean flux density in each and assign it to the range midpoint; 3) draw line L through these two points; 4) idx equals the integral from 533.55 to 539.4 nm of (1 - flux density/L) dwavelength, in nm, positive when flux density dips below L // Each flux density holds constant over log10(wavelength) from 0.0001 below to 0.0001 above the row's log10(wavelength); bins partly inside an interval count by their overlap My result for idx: 0.29 nm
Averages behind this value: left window 16.9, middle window 16.2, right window 17.2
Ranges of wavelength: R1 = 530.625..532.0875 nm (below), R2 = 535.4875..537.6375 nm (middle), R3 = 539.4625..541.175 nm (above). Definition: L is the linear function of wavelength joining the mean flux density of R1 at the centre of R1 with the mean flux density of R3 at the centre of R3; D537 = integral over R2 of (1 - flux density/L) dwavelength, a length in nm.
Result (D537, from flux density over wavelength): 0.22 nm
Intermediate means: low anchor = 16.5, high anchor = 17.4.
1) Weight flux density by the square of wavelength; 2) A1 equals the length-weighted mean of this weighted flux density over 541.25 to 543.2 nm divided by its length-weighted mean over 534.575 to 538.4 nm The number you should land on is 1.11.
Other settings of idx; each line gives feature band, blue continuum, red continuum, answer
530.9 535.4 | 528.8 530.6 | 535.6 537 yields -0.30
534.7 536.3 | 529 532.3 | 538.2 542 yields 0.19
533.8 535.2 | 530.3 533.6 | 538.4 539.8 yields 0.10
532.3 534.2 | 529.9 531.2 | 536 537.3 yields -0.17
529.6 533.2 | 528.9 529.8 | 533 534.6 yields -0.12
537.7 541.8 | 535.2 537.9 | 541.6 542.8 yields -0.28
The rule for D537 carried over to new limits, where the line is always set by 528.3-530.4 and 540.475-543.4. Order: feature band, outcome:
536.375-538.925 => 0.024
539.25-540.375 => -0.062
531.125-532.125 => -0.067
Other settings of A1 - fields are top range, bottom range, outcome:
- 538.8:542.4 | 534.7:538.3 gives 1.13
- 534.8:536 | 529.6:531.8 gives 0.90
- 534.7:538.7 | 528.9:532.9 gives 0.97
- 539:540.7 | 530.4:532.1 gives 1.09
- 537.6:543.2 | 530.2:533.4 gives 1.05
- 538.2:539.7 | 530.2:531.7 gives 1.11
